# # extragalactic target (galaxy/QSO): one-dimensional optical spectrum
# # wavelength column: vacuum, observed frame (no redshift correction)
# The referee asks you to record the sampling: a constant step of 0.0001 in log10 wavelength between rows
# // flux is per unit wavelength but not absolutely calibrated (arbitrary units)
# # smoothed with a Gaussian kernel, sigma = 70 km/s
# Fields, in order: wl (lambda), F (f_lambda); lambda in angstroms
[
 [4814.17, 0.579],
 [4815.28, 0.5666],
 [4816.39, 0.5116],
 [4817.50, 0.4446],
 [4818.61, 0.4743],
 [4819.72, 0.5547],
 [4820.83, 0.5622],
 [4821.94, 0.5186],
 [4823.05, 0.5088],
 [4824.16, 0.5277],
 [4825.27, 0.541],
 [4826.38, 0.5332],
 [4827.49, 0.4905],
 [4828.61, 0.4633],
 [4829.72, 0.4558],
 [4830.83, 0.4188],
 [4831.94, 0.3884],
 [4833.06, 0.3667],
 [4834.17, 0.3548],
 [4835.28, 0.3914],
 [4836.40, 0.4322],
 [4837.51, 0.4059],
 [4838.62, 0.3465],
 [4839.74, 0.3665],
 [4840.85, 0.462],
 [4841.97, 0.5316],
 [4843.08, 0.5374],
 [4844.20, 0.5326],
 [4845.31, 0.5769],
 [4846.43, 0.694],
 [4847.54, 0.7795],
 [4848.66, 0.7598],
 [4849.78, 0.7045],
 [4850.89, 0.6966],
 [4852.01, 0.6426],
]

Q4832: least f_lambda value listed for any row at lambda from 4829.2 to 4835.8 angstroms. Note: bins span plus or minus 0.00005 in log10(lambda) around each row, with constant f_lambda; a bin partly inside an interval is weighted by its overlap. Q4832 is 0.3548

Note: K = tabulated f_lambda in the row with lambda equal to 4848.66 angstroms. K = 0.7598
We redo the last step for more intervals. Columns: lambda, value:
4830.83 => 0.4188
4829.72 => 0.4558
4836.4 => 0.4322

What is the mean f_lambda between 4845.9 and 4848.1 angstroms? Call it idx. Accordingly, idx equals 0.739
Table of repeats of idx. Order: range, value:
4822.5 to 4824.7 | 0.518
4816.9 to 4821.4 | 0.509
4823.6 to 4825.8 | 0.535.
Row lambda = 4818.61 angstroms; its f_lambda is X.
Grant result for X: 0.4743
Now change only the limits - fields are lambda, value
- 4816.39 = 0.5116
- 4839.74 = 0.3665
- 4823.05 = 0.5088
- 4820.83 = 0.5622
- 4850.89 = 0.6966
